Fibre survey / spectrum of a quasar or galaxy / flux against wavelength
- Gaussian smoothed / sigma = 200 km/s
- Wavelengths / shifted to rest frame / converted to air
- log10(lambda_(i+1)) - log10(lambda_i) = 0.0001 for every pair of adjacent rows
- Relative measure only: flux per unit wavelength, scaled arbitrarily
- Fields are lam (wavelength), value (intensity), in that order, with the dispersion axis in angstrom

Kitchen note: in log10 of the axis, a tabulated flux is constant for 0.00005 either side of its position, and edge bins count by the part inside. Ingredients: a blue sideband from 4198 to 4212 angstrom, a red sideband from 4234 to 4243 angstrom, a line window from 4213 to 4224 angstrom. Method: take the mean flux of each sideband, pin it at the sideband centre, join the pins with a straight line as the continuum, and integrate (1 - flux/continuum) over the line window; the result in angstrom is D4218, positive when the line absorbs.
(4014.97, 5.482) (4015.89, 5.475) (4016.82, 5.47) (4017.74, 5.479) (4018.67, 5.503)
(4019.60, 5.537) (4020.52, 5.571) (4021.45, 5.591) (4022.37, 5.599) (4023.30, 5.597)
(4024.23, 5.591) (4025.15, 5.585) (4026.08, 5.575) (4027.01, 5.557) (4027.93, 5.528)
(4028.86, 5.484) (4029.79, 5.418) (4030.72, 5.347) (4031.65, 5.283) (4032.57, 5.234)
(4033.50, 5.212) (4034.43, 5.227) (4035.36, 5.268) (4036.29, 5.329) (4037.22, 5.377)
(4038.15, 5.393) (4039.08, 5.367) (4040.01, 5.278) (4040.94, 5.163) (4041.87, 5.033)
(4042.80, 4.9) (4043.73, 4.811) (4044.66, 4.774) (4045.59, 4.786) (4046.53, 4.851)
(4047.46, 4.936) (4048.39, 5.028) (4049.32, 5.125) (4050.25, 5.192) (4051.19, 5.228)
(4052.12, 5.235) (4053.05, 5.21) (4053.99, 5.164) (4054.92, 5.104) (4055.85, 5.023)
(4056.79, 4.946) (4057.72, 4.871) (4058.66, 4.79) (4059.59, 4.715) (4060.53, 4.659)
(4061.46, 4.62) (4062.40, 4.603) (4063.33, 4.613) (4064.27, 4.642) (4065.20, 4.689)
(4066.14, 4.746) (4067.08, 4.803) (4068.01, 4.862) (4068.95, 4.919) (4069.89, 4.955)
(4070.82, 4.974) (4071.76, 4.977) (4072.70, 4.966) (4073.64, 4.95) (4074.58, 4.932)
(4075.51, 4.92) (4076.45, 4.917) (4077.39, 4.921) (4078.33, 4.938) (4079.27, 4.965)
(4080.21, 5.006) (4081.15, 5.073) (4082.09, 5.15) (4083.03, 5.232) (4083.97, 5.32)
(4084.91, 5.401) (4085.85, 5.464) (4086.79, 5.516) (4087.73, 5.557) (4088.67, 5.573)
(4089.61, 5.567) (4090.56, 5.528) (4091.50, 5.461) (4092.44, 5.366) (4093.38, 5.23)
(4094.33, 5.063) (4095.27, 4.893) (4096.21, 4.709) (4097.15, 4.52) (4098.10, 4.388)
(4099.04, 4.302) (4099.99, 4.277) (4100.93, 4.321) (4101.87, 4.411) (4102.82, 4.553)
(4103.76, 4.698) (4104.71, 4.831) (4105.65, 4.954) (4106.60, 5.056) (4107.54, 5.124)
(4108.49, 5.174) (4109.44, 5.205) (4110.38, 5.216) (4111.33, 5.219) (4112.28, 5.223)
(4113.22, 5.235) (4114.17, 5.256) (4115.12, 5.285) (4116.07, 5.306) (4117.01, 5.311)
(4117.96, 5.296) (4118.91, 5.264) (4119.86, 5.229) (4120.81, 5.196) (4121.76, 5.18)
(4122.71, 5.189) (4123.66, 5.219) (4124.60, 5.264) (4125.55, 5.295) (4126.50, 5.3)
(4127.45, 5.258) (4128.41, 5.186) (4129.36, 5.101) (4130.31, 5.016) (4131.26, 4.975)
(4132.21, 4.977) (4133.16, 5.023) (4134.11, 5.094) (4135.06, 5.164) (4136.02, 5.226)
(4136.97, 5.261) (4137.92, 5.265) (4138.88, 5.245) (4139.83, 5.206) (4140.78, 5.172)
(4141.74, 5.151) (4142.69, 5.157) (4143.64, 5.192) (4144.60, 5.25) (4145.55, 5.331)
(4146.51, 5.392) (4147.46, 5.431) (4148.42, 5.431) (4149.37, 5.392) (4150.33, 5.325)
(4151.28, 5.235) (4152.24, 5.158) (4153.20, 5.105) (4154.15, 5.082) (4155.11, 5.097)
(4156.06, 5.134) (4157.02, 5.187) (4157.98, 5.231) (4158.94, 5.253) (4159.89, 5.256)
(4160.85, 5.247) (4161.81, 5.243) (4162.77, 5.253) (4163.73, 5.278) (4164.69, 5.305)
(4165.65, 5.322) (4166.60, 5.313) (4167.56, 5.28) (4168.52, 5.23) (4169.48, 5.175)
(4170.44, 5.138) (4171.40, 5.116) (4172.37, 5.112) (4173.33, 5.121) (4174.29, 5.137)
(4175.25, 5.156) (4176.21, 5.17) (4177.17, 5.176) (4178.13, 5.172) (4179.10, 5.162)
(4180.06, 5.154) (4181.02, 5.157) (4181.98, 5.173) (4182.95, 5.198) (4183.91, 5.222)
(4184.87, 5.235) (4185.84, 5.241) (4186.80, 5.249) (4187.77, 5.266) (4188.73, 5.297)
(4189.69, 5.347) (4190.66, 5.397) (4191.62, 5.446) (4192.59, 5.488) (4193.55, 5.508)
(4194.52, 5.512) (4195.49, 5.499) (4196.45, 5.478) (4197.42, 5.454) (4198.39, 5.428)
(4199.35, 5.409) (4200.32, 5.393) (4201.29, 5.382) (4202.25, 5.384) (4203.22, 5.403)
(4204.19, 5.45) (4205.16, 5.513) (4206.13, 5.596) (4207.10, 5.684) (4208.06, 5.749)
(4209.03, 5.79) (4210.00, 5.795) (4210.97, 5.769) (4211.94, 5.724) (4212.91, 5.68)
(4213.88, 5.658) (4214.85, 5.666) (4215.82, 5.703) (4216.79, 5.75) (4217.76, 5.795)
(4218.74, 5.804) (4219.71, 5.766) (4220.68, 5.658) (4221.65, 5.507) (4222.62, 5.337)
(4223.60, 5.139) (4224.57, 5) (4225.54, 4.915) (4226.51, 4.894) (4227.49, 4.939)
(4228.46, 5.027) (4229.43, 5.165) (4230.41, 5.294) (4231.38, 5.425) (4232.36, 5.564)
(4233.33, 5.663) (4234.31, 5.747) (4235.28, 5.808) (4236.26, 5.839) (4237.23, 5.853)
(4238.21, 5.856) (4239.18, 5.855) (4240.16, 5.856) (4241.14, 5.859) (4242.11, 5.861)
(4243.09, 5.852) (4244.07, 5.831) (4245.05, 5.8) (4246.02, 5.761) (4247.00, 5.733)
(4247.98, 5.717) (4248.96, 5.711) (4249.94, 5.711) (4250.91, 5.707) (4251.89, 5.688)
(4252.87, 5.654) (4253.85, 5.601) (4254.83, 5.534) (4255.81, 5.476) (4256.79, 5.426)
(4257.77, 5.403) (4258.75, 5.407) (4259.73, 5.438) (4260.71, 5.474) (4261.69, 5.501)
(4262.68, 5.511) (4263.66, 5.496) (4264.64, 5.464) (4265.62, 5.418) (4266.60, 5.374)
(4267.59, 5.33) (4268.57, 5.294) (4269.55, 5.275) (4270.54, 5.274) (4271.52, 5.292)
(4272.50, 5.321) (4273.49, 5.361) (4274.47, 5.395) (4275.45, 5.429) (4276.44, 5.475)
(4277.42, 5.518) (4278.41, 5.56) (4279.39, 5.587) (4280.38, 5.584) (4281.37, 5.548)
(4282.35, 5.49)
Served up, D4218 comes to 0.1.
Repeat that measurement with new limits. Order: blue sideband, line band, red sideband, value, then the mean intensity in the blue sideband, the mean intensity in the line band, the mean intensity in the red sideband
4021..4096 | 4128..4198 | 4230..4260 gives 2.6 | 5.13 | 5.24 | 5.68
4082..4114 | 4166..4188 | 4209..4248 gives 0.8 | 5.05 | 5.19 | 5.6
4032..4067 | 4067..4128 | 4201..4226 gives 1.1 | 5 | 5.07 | 5.57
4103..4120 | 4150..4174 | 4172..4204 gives 0.2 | 5.15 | 5.21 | 5.3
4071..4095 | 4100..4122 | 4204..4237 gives 0.9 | 5.19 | 5.05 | 5.53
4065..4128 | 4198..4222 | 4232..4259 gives -0.3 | 5.06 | 5.62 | 5.71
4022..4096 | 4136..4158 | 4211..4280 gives 0.3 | 5.13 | 5.24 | 5.54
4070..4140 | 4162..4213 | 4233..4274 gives 0.1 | 5.09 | 5.36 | 5.59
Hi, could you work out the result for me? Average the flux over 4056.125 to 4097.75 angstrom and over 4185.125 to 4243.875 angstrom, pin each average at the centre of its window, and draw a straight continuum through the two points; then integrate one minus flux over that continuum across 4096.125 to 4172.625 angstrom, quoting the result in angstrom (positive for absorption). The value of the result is 1.5 angstrom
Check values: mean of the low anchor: 5.01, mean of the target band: 5.13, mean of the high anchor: 5.52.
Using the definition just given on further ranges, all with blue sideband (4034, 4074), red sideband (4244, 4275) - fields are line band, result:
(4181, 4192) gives 0.1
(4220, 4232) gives 0.5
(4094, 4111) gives 1.1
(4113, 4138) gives -0.2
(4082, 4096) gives -0.8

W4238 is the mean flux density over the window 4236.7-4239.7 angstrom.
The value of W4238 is 5.86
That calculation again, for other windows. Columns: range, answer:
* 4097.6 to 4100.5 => 4.32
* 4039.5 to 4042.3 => 5.16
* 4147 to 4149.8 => 5.42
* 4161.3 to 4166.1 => 5.27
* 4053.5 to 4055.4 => 5.14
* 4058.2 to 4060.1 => 4.75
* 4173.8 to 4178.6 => 5.17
